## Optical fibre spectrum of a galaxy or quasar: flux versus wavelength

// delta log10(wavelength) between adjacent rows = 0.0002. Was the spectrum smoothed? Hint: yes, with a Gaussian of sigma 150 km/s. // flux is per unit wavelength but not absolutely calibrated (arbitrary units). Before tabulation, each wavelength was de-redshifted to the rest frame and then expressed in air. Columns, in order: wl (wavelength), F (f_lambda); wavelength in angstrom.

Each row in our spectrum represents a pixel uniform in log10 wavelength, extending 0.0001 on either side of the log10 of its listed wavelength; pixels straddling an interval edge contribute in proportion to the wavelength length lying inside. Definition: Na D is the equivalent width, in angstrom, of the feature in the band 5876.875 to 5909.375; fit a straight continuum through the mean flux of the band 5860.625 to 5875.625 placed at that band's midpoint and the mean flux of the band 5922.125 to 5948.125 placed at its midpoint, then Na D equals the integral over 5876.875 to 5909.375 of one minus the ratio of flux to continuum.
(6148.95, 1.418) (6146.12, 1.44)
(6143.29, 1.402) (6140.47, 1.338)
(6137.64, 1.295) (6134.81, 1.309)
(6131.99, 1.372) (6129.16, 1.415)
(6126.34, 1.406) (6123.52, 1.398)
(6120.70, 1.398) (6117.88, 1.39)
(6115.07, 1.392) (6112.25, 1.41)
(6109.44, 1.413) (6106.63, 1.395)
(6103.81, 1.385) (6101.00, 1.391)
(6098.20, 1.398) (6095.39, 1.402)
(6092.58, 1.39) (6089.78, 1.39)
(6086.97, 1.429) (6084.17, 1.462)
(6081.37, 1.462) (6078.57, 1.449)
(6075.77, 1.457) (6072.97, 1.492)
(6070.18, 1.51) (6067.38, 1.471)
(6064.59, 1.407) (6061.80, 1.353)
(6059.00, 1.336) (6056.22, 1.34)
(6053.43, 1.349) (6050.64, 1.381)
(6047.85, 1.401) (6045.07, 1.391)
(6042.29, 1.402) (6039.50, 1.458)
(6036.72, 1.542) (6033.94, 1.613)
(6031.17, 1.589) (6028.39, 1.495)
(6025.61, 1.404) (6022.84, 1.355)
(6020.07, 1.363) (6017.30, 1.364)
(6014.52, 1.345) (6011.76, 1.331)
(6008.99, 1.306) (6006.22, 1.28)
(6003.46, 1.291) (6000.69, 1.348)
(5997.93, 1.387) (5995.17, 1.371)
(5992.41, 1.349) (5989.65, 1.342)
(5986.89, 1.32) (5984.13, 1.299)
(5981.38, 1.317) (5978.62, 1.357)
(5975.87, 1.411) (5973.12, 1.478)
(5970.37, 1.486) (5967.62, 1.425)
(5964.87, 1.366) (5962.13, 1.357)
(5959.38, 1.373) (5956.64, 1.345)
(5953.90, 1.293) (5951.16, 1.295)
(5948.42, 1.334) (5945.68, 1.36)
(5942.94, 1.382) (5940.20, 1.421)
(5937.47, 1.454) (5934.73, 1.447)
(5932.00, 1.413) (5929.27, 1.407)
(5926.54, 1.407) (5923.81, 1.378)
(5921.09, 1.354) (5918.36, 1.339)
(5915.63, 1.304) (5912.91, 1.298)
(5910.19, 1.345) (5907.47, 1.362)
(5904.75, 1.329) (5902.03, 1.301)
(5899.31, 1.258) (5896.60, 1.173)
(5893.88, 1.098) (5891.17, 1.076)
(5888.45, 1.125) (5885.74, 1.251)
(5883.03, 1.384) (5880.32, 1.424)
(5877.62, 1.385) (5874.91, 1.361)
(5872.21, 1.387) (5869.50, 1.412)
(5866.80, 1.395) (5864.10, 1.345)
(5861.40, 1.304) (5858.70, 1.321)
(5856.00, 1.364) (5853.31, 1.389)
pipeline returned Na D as 2.8 angstrom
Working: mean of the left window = 1.37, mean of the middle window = 1.26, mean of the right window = 1.4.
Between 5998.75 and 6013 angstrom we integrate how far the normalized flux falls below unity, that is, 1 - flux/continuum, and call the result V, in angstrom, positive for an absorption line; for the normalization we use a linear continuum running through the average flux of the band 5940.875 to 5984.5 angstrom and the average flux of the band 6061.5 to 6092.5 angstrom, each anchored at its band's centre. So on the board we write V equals 0.9 angstrom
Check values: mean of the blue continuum 1.37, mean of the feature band 1.31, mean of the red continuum 1.44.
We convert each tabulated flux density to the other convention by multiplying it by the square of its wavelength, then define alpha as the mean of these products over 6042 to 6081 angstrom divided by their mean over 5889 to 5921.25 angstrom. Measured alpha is 1.18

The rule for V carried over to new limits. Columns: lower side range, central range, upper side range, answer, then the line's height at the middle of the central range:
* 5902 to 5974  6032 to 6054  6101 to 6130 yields -0.96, 1.39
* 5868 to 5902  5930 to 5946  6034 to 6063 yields -1.17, 1.32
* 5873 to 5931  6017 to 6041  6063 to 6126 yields -1.51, 1.38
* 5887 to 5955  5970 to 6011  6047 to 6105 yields 0.23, 1.36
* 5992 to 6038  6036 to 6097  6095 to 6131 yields -0.96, 1.4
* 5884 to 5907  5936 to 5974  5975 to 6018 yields -2.88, 1.29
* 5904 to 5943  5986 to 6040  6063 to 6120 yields 0.38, 1.4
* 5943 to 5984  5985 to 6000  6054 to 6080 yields 0.35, 1.38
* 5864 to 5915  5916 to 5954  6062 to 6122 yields -1.47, 1.33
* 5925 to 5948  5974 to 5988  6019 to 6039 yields 0.94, 1.44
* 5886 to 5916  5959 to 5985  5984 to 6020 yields -1.63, 1.31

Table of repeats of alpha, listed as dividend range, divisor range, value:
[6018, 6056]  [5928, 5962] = 1.08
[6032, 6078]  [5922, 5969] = 1.08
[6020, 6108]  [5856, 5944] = 1.13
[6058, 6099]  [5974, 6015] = 1.10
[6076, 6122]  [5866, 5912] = 1.17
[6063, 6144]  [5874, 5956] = 1.13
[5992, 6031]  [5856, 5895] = 1.09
